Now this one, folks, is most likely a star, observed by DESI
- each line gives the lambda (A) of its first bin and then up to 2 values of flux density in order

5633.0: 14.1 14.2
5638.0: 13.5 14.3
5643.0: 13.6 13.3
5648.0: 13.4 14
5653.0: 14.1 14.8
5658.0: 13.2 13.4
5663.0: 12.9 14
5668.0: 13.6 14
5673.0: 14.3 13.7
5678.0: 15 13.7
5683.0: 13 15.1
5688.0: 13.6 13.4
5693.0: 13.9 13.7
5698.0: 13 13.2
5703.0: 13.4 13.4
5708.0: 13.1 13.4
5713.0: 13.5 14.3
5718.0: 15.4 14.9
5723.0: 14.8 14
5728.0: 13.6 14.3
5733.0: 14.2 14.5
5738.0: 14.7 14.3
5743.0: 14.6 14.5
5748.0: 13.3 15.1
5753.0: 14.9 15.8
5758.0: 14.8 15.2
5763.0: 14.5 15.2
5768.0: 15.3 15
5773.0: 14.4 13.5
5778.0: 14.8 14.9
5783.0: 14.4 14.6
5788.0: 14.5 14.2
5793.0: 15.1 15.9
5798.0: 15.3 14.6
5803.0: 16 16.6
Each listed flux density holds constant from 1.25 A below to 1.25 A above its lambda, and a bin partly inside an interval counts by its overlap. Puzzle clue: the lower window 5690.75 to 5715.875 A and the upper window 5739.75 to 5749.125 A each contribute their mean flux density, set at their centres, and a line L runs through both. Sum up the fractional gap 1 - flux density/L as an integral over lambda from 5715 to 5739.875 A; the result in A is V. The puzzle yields -1.1 A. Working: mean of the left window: 13.5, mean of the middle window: 14.5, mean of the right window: 14.2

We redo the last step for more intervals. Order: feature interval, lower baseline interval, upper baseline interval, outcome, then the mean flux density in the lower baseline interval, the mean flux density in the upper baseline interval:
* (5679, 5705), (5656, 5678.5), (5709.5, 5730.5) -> 0.73 A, 13.8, 14.3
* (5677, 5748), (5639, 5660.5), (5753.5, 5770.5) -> 2.62 A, 13.8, 15.1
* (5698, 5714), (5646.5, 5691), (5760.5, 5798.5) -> 0.97 A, 13.8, 14.8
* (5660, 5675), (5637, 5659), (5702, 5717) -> 0.01 A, 13.8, 13.6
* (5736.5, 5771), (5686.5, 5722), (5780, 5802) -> -1.01 A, 13.7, 14.8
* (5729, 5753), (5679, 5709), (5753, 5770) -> 0.38 A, 13.6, 15.1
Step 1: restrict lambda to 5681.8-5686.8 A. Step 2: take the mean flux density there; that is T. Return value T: 14.1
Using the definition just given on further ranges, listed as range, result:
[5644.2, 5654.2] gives 13.7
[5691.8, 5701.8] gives 13.4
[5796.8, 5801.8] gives 15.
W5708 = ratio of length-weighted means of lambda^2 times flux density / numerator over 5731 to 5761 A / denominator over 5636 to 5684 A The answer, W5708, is 1.09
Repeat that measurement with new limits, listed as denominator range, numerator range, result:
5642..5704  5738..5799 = 1.11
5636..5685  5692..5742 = 1.03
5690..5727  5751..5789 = 1.09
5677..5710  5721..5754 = 1.07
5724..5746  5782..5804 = 1.07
